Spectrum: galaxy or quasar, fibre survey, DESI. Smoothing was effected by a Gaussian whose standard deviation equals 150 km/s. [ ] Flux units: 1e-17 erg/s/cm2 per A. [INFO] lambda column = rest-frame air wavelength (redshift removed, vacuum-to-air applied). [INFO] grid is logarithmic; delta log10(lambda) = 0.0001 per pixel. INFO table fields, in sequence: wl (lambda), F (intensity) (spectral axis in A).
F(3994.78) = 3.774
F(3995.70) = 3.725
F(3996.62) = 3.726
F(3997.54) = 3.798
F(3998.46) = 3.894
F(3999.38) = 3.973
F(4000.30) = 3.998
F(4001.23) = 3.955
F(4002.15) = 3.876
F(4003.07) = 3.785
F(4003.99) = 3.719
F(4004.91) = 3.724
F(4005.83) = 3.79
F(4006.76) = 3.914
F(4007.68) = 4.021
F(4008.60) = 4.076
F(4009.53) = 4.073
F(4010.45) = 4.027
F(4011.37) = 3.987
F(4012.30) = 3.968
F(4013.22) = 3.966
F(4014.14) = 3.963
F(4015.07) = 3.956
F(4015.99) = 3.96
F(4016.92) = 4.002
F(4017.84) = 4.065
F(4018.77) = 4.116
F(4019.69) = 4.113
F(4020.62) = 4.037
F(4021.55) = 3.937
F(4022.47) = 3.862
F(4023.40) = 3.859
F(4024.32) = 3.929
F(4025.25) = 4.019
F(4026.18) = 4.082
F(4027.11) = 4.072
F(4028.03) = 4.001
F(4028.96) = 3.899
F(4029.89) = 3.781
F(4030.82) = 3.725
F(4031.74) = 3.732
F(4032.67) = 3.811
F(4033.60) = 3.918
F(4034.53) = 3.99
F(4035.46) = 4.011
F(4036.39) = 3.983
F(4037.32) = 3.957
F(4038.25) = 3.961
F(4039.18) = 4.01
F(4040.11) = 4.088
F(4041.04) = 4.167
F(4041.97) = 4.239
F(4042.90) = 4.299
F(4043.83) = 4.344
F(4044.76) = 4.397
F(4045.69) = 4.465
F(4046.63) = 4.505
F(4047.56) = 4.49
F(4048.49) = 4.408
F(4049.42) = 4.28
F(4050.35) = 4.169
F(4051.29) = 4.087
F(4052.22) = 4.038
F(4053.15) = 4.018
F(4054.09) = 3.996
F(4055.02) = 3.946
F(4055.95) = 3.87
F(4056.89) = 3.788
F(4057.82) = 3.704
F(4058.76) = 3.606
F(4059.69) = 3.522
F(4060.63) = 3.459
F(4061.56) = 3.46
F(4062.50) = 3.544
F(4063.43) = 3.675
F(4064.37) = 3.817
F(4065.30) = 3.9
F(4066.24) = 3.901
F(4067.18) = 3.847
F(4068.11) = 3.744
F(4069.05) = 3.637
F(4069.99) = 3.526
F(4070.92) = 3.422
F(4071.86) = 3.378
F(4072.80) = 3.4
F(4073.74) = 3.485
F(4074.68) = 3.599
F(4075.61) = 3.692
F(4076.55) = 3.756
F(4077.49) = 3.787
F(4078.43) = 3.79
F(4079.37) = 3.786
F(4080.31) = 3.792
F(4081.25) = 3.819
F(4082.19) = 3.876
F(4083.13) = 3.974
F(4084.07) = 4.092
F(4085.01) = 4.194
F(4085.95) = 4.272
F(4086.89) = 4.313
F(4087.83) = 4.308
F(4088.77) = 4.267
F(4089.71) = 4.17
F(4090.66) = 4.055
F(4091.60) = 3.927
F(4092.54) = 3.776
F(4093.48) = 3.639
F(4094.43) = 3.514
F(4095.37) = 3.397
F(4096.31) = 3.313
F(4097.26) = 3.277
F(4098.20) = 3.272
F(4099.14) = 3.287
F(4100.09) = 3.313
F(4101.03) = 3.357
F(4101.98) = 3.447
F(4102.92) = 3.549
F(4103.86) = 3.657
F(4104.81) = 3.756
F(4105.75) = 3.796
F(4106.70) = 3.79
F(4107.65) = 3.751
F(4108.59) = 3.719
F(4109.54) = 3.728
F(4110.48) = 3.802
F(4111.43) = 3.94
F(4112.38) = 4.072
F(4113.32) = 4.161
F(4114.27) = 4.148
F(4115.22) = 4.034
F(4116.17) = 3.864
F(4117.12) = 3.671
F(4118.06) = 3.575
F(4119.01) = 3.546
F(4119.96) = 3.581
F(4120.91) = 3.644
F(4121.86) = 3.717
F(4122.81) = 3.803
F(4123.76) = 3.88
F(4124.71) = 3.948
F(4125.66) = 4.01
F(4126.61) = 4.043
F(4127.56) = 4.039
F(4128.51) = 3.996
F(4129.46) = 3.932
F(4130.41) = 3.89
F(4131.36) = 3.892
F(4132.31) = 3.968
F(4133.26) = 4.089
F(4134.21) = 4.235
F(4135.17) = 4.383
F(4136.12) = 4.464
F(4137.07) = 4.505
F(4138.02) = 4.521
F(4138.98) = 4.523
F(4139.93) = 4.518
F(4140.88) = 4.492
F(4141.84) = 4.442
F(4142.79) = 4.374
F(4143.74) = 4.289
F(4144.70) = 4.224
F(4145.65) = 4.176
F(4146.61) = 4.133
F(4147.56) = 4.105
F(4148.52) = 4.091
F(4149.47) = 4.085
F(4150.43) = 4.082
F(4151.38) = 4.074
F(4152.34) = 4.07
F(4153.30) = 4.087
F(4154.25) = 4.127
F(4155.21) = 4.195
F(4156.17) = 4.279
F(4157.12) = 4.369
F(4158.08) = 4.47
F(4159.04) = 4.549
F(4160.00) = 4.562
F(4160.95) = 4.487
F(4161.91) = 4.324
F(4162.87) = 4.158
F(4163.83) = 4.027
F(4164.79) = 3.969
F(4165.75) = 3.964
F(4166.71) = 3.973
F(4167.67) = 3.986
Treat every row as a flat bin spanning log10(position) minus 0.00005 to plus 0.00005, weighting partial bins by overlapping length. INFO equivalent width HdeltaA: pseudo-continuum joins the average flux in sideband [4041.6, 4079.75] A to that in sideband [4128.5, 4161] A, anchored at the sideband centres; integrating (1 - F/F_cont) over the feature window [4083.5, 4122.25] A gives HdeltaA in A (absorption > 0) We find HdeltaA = 2.7 A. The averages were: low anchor 3.87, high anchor 4.25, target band 3.77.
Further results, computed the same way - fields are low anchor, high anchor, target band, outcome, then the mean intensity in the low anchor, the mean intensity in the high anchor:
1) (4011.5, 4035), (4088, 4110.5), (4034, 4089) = -1.8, 3.95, 3.65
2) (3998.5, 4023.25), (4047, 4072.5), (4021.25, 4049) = -1.3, 3.95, 3.82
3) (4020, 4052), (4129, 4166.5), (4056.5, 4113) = 5.7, 4.07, 4.23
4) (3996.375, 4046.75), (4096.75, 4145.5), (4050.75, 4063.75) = 0.6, 3.99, 3.92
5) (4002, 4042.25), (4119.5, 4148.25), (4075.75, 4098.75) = 1.2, 3.96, 4.13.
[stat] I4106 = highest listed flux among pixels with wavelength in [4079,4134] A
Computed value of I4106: 4.313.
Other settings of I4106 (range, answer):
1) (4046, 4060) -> 4.505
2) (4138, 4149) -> 4.523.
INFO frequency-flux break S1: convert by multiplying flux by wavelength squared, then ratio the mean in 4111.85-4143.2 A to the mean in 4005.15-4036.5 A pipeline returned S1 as 1.1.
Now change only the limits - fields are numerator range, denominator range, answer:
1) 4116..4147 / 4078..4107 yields 1.10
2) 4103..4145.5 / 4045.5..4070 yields 1.06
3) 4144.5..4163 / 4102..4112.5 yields 1.15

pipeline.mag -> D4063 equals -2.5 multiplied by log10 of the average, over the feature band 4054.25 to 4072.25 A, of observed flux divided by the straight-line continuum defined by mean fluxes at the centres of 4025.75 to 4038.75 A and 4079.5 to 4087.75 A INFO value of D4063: 0.09 mag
